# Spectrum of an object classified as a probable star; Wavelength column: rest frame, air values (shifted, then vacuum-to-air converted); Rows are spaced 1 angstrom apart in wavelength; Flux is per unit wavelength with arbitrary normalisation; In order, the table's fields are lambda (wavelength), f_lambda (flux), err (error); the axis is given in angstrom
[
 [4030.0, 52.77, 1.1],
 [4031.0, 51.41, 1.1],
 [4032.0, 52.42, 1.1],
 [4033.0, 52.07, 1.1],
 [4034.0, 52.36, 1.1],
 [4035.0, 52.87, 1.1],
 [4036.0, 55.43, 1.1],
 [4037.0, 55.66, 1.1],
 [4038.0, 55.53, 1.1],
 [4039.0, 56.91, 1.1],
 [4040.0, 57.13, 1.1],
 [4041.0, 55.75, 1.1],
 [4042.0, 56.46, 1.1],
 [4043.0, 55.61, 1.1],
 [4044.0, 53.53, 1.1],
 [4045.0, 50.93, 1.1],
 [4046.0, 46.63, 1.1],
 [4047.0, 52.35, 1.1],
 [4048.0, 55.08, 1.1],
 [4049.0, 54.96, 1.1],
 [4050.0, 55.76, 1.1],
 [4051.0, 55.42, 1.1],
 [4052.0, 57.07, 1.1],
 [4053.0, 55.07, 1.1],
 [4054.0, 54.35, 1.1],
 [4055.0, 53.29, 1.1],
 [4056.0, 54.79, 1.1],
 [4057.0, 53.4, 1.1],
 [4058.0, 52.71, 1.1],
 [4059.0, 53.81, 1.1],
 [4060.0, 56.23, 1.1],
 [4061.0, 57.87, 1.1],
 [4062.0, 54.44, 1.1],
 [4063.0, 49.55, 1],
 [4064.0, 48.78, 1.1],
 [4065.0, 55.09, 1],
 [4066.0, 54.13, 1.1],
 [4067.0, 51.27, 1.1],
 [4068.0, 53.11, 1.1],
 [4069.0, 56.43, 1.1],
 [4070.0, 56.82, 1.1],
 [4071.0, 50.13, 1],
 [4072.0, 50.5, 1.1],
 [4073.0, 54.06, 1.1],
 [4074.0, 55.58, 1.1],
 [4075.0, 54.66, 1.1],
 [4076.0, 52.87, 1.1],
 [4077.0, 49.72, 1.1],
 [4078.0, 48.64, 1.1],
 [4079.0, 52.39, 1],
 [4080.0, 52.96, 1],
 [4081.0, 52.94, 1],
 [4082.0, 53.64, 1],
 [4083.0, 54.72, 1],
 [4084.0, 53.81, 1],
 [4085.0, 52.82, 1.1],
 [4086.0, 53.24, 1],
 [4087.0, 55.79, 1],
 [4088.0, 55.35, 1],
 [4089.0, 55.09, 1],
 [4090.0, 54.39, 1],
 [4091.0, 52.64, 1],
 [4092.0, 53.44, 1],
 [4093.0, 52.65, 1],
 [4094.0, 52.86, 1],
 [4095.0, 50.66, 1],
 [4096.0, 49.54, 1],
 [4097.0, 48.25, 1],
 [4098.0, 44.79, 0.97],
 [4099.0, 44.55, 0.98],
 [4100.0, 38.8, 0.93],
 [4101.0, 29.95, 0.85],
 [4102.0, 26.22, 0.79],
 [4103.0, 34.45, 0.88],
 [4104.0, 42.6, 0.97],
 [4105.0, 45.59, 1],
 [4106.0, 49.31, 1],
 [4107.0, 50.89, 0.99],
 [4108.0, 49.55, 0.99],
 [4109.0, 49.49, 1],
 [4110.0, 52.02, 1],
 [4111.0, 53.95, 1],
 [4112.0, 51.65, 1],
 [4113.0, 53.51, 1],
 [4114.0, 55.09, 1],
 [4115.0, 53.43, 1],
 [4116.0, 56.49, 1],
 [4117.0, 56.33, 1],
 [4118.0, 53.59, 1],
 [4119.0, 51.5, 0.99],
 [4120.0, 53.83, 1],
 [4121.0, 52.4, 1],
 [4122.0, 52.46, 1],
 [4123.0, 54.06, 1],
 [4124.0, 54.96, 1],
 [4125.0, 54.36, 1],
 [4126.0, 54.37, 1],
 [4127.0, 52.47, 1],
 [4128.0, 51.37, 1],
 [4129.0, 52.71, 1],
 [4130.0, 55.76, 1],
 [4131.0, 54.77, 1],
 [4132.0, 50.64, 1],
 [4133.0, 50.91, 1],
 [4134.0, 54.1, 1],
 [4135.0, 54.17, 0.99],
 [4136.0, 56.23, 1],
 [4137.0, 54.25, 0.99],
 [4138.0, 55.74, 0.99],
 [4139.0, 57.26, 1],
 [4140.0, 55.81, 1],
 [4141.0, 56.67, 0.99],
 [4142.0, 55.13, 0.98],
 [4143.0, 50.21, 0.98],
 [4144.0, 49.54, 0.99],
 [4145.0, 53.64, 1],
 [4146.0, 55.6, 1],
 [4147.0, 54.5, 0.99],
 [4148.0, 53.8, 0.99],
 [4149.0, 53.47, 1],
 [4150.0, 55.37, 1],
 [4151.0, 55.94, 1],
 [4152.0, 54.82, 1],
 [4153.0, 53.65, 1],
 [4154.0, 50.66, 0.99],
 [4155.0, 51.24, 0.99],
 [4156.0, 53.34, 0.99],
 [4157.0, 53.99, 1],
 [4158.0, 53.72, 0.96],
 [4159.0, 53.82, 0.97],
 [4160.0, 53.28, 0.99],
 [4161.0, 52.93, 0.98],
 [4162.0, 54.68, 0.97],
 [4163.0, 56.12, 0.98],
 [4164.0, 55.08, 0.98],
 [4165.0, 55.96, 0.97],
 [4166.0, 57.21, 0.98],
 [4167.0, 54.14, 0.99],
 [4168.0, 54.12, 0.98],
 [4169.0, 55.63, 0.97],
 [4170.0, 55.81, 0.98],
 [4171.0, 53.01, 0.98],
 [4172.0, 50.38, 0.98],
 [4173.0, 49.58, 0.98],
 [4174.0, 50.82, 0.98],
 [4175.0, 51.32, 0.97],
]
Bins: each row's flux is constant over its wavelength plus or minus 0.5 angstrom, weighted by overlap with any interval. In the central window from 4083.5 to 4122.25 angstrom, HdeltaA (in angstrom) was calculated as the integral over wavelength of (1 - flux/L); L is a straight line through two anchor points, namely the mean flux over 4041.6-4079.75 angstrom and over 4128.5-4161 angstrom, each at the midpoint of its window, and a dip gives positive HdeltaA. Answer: 2.8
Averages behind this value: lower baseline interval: 53.5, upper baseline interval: 53.9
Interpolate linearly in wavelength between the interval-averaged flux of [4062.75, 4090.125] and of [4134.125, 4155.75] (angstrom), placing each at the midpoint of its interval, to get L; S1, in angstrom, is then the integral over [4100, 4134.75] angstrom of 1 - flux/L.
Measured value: 2.3 angstrom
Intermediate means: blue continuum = 53.2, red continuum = 54.2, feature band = 50.3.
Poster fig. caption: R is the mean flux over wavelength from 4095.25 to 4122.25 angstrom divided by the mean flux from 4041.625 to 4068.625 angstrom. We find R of 0.9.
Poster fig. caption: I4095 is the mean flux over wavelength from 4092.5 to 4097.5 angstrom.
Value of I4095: 50.8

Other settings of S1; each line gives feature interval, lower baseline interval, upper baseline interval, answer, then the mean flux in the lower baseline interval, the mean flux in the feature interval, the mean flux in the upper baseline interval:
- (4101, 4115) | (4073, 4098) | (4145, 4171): 1.7 angstrom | 52.7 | 46.9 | 54.3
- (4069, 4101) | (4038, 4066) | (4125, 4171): 1.5 angstrom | 54.2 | 51.6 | 54.1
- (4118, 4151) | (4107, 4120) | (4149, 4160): -0.3 angstrom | 53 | 53.8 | 53.6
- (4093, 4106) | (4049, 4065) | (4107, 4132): 2.6 angstrom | 54.2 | 43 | 53.2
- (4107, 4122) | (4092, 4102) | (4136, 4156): -1.4 angstrom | 45.2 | 53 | 54.1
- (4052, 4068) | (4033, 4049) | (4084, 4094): 0.1 angstrom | 54.1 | 53.7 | 53.9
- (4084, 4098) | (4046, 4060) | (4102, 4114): -0.8 angstrom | 54.2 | 52.6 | 47.8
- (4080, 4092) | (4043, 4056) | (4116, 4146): 0.0 angstrom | 53.8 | 54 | 53.8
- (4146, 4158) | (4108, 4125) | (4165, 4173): 0.0 angstrom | 53.3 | 53.8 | 54.1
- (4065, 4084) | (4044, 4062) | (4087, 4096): 0.2 angstrom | 54.1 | 53.1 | 53.3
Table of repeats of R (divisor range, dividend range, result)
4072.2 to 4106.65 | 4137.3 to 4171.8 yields 1.10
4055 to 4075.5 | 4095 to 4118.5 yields 0.88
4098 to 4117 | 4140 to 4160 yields 1.15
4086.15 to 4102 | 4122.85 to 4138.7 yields 1.11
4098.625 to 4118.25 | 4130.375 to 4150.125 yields 1.14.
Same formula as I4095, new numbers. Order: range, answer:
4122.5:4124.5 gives 54.5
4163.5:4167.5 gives 55.6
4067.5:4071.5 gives 54.1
